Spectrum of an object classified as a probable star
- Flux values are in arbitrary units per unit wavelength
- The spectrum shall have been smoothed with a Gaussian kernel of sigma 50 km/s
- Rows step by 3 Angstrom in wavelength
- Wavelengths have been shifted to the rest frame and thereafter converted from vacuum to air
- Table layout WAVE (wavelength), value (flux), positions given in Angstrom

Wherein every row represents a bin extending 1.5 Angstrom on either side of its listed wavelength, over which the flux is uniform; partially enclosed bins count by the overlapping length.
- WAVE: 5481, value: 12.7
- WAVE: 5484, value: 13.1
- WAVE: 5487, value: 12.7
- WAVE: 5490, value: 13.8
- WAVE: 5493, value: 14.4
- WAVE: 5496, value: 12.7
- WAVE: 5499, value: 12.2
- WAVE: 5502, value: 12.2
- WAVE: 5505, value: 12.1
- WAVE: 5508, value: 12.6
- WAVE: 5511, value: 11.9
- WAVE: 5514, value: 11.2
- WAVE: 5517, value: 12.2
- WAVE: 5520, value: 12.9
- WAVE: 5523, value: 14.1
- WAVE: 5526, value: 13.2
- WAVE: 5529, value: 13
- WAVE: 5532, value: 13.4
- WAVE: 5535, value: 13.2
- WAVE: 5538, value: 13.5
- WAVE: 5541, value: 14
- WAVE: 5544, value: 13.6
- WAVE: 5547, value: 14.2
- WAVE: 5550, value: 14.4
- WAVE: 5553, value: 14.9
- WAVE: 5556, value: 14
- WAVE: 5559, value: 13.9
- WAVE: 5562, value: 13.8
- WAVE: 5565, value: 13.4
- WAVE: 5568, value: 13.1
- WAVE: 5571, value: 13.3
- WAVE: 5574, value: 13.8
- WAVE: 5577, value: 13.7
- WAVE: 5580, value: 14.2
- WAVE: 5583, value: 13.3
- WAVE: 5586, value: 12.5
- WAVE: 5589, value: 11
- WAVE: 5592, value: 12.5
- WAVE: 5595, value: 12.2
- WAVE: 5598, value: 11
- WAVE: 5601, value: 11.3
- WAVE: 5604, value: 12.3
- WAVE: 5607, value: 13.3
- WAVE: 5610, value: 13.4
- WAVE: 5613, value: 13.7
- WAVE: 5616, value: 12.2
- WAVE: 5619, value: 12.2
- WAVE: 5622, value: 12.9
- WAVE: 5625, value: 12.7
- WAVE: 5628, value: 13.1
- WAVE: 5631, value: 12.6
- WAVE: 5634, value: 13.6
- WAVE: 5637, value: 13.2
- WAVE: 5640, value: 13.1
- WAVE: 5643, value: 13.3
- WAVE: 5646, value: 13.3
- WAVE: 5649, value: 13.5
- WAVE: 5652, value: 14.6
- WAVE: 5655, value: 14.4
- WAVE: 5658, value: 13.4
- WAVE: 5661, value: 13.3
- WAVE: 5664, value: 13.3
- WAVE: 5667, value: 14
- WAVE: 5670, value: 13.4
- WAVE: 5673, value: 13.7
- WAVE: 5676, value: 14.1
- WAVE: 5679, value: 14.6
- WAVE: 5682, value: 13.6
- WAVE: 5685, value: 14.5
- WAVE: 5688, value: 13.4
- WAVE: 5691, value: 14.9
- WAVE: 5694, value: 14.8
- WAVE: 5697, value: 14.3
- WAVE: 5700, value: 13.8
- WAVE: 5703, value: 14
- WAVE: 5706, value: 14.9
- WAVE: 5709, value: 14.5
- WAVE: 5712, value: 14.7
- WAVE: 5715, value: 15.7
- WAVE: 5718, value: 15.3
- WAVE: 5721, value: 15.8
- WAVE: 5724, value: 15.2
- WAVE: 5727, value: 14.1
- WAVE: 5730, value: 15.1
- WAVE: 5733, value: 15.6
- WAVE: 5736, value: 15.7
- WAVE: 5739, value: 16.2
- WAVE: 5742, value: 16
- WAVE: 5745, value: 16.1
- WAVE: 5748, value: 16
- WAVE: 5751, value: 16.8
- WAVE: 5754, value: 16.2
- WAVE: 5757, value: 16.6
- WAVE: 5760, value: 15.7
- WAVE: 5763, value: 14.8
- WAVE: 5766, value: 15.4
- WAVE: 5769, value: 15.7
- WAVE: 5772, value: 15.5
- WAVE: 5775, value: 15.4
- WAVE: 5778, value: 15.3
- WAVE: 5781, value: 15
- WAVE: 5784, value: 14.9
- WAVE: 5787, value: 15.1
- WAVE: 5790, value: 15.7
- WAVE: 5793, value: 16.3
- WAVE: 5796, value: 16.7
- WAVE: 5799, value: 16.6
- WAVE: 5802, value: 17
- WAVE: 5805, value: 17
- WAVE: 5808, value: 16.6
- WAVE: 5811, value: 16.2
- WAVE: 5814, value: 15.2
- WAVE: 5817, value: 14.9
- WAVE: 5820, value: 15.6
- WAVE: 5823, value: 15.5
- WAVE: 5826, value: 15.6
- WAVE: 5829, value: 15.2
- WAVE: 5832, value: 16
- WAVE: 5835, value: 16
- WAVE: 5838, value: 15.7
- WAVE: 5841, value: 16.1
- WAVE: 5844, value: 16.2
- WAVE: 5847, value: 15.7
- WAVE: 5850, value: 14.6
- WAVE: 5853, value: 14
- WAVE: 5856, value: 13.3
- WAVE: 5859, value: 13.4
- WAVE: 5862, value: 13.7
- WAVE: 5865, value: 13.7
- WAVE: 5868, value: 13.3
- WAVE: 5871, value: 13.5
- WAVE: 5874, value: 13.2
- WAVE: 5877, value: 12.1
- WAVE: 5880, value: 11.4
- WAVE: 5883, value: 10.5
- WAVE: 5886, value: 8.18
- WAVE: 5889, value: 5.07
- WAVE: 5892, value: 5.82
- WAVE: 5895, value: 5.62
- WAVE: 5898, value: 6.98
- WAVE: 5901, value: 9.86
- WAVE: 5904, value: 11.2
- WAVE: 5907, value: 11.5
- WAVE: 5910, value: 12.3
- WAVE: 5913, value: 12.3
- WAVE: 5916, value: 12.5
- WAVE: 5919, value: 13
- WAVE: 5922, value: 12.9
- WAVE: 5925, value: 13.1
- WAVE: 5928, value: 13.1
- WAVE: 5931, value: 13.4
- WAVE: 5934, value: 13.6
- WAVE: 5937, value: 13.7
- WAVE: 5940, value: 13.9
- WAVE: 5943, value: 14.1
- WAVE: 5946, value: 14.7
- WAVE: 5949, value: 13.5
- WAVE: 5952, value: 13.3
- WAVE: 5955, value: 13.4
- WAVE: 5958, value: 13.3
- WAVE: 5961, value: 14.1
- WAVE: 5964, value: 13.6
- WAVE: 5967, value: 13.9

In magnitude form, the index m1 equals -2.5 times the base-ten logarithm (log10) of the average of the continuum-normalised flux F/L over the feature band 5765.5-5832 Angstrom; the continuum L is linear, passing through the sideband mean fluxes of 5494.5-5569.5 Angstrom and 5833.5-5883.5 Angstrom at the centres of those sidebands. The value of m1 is -0.14 mag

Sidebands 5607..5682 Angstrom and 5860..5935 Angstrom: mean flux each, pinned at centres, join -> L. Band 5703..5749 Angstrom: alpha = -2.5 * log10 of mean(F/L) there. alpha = -0.204 mag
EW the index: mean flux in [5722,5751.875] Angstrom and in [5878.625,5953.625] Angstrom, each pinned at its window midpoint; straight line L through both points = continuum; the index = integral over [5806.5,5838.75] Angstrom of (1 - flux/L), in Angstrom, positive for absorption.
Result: -4.9 Angstrom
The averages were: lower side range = 15.7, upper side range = 11.4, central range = 15.7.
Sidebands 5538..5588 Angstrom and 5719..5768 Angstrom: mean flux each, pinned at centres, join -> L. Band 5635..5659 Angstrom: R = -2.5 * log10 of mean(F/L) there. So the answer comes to 0.08 mag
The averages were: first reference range 13.7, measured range 13.6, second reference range 15.7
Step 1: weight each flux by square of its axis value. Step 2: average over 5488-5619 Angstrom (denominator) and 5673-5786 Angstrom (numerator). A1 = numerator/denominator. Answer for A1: 1.23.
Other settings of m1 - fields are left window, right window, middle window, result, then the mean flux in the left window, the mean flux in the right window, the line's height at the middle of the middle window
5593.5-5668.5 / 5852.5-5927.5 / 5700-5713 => -0.15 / 13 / 11.3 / 12.5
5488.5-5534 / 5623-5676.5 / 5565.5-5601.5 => 0.04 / 12.8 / 13.5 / 13.1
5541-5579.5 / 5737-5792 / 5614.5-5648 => 0.12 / 13.9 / 15.7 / 14.5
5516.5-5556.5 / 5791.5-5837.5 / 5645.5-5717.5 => 0.06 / 13.6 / 16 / 14.9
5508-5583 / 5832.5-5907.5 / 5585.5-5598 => 0.12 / 13.4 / 12.1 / 13.2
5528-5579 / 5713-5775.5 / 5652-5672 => 0.09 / 13.7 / 15.7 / 14.8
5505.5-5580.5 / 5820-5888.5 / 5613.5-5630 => 0.07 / 13.4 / 13.9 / 13.5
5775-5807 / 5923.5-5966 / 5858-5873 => 0.10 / 15.9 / 13.6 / 14.8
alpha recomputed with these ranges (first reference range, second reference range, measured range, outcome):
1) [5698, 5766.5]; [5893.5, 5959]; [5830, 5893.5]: 0.037 mag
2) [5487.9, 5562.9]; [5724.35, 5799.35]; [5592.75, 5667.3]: 0.104 mag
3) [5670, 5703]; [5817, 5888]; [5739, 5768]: -0.137 mag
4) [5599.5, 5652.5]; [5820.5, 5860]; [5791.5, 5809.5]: -0.131 mag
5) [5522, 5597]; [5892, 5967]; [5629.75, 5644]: 0.003 mag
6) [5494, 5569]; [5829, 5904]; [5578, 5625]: 0.039 mag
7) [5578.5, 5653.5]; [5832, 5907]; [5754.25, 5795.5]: -0.247 mag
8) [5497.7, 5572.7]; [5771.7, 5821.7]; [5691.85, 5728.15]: 0.014 mag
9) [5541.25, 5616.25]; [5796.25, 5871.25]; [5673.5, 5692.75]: -0.009 mag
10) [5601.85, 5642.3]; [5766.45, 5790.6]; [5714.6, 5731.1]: -0.052 mag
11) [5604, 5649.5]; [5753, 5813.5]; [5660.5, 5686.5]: 0.002 mag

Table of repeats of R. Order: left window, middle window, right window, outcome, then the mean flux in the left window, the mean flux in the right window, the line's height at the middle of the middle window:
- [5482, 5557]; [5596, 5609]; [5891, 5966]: 0.082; 13.2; 12.2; 13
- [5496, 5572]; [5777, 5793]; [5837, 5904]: -0.246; 13.2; 11.9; 12.2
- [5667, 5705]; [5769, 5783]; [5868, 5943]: -0.183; 14.1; 11.3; 13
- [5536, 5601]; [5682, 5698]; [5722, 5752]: 0.051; 13.3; 15.7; 15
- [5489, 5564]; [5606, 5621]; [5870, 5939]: -0.016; 13.3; 11.1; 12.8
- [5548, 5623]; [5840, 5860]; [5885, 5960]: -0.228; 13.1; 11.7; 12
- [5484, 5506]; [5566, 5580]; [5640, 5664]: -0.023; 12.9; 13.6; 13.3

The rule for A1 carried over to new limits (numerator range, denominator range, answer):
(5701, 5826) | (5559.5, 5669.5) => 1.26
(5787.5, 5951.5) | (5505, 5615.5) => 1.14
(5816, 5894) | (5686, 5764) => 0.91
